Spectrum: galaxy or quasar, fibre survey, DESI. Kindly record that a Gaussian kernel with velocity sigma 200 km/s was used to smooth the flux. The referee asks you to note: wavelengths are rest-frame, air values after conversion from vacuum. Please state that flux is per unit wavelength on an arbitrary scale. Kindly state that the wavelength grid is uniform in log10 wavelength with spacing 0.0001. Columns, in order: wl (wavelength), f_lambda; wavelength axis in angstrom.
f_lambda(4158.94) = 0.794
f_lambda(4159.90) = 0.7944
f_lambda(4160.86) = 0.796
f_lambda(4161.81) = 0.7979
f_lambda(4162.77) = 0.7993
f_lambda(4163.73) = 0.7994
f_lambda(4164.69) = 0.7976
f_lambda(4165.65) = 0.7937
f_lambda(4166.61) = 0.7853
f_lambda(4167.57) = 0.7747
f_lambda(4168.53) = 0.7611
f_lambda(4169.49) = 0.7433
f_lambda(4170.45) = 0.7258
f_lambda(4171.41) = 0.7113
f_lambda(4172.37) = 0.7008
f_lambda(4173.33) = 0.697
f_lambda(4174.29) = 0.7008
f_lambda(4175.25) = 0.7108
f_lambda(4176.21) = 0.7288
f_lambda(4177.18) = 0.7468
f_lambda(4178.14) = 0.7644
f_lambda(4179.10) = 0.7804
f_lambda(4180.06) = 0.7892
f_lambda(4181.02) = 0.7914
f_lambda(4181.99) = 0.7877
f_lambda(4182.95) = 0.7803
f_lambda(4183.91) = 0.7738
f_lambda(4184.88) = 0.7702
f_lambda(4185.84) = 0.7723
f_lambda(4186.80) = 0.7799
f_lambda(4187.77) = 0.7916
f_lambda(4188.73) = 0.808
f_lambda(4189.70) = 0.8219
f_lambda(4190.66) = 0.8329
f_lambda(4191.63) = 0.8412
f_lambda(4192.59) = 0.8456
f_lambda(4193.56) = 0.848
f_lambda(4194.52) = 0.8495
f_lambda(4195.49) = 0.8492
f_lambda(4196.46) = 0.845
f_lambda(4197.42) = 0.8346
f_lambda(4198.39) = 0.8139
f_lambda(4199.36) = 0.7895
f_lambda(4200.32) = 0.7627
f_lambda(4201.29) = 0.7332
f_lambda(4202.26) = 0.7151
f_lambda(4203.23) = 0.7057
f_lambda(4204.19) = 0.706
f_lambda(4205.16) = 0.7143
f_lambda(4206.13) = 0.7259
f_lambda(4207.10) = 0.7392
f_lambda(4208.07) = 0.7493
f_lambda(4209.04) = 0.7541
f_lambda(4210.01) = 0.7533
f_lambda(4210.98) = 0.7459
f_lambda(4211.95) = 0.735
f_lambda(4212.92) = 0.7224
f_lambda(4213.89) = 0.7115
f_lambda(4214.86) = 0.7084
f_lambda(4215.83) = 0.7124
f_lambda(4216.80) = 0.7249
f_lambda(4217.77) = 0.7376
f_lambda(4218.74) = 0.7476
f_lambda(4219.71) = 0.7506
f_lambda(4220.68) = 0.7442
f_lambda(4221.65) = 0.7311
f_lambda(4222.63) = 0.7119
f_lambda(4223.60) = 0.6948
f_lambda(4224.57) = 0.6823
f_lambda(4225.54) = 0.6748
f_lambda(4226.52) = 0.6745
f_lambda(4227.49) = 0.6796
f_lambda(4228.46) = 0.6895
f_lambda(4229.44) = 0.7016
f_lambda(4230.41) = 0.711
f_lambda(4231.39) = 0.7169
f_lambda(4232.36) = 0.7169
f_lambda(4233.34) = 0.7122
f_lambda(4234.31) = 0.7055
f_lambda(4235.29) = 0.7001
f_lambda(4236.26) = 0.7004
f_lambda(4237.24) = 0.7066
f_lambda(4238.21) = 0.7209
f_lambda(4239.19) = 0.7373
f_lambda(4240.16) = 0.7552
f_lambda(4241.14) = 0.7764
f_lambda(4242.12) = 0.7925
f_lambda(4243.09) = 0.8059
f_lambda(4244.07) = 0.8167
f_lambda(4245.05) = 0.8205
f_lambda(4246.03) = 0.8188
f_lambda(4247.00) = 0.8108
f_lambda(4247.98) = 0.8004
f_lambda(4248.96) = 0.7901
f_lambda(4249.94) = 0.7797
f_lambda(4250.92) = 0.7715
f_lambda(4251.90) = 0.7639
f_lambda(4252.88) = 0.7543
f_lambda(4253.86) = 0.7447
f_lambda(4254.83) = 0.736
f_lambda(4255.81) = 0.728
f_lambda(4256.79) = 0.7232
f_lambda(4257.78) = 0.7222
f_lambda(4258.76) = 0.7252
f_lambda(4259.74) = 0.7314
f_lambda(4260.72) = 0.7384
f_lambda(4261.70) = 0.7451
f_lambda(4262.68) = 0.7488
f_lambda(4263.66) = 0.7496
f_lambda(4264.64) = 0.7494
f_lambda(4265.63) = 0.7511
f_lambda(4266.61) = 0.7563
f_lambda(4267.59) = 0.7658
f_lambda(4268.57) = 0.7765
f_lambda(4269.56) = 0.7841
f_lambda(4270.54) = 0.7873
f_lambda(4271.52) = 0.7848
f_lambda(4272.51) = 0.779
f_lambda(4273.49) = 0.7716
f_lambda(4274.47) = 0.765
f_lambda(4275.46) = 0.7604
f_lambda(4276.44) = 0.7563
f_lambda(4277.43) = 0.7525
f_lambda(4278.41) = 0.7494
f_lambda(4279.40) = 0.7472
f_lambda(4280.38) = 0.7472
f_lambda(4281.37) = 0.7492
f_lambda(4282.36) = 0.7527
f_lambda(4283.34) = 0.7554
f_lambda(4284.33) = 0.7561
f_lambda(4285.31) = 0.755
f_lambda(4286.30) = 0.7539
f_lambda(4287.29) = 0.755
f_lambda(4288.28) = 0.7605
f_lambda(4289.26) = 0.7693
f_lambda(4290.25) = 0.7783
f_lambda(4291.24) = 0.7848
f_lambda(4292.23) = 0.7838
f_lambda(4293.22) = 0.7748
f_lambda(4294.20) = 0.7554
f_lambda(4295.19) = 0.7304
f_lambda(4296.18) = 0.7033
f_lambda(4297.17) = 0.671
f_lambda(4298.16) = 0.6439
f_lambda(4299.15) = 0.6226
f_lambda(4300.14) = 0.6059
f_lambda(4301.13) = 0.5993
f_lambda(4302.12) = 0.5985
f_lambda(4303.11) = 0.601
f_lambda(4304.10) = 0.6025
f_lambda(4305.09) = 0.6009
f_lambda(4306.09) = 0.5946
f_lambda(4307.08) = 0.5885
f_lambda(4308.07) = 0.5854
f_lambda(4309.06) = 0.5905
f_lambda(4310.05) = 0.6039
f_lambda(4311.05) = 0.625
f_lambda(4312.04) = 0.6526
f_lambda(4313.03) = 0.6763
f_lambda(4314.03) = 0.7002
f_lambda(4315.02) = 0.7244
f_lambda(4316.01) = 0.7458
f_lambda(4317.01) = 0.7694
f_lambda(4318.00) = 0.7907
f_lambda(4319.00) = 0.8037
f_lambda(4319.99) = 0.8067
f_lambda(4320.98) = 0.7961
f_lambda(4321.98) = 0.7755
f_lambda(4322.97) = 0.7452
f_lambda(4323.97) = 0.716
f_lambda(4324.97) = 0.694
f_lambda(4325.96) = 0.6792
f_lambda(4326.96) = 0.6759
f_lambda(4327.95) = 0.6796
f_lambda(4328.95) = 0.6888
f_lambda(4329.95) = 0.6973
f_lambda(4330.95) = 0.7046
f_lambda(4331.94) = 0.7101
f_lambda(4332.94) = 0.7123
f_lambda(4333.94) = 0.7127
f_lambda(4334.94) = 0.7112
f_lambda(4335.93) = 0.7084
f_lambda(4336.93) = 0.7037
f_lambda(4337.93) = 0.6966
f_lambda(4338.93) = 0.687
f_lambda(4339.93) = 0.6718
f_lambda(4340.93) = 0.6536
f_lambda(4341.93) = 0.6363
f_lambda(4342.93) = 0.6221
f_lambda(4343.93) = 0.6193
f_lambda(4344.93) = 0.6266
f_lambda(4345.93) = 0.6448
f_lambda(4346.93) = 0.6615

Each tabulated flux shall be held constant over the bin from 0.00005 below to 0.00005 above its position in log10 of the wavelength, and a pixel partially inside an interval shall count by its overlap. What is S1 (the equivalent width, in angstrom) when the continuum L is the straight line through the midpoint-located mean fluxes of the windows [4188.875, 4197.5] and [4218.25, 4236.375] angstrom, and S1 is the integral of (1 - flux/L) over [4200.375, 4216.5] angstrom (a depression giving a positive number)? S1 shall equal 1.1 angstrom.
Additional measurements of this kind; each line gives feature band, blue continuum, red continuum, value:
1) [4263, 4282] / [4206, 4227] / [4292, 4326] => -1.7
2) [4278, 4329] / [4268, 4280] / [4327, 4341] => 2.0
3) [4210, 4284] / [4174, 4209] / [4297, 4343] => -1.0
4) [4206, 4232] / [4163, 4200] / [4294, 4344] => 1.2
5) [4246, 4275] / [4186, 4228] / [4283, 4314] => -2.0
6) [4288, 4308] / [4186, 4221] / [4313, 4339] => 1.6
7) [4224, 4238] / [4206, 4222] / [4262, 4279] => 0.9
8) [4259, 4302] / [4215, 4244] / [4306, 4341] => -2.0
